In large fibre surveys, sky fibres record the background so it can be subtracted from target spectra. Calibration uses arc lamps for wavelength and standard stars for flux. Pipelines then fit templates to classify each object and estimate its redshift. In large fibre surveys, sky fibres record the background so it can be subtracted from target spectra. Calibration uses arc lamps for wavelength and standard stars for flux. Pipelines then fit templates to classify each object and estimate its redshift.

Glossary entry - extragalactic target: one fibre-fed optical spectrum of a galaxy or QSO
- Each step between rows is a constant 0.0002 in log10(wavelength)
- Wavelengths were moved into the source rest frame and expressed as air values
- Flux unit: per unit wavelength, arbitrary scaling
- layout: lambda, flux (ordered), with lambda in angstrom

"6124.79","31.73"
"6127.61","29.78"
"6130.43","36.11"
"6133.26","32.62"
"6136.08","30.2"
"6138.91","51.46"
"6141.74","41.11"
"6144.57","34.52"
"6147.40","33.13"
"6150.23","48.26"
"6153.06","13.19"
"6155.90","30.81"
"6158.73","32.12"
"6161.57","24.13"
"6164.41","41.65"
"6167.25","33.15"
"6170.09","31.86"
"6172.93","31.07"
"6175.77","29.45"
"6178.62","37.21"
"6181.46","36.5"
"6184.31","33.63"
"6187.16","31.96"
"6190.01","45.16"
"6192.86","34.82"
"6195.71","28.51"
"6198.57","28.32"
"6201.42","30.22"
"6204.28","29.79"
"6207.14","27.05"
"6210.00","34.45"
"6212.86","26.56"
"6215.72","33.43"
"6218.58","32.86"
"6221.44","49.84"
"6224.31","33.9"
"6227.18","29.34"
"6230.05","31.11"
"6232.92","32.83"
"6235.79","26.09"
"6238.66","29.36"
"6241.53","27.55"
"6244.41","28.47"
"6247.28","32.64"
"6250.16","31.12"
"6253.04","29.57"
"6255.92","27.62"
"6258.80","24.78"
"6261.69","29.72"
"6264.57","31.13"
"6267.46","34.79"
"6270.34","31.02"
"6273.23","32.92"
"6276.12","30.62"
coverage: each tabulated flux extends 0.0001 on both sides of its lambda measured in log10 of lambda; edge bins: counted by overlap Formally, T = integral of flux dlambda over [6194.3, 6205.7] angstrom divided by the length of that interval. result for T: 29.2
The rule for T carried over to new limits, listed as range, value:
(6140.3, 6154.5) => 34.1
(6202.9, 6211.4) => 30.4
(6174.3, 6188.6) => 33.8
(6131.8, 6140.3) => 38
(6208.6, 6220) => 31.8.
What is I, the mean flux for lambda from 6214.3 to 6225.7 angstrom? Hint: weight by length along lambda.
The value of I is 37.5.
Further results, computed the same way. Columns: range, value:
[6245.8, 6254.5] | 31.1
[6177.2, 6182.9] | 36.9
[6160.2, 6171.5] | 32.7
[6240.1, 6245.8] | 28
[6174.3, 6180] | 33.3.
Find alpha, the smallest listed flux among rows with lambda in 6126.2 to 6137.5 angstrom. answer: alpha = 29.78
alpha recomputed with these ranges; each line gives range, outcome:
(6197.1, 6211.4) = 27.05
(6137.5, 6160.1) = 13.19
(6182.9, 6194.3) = 31.96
